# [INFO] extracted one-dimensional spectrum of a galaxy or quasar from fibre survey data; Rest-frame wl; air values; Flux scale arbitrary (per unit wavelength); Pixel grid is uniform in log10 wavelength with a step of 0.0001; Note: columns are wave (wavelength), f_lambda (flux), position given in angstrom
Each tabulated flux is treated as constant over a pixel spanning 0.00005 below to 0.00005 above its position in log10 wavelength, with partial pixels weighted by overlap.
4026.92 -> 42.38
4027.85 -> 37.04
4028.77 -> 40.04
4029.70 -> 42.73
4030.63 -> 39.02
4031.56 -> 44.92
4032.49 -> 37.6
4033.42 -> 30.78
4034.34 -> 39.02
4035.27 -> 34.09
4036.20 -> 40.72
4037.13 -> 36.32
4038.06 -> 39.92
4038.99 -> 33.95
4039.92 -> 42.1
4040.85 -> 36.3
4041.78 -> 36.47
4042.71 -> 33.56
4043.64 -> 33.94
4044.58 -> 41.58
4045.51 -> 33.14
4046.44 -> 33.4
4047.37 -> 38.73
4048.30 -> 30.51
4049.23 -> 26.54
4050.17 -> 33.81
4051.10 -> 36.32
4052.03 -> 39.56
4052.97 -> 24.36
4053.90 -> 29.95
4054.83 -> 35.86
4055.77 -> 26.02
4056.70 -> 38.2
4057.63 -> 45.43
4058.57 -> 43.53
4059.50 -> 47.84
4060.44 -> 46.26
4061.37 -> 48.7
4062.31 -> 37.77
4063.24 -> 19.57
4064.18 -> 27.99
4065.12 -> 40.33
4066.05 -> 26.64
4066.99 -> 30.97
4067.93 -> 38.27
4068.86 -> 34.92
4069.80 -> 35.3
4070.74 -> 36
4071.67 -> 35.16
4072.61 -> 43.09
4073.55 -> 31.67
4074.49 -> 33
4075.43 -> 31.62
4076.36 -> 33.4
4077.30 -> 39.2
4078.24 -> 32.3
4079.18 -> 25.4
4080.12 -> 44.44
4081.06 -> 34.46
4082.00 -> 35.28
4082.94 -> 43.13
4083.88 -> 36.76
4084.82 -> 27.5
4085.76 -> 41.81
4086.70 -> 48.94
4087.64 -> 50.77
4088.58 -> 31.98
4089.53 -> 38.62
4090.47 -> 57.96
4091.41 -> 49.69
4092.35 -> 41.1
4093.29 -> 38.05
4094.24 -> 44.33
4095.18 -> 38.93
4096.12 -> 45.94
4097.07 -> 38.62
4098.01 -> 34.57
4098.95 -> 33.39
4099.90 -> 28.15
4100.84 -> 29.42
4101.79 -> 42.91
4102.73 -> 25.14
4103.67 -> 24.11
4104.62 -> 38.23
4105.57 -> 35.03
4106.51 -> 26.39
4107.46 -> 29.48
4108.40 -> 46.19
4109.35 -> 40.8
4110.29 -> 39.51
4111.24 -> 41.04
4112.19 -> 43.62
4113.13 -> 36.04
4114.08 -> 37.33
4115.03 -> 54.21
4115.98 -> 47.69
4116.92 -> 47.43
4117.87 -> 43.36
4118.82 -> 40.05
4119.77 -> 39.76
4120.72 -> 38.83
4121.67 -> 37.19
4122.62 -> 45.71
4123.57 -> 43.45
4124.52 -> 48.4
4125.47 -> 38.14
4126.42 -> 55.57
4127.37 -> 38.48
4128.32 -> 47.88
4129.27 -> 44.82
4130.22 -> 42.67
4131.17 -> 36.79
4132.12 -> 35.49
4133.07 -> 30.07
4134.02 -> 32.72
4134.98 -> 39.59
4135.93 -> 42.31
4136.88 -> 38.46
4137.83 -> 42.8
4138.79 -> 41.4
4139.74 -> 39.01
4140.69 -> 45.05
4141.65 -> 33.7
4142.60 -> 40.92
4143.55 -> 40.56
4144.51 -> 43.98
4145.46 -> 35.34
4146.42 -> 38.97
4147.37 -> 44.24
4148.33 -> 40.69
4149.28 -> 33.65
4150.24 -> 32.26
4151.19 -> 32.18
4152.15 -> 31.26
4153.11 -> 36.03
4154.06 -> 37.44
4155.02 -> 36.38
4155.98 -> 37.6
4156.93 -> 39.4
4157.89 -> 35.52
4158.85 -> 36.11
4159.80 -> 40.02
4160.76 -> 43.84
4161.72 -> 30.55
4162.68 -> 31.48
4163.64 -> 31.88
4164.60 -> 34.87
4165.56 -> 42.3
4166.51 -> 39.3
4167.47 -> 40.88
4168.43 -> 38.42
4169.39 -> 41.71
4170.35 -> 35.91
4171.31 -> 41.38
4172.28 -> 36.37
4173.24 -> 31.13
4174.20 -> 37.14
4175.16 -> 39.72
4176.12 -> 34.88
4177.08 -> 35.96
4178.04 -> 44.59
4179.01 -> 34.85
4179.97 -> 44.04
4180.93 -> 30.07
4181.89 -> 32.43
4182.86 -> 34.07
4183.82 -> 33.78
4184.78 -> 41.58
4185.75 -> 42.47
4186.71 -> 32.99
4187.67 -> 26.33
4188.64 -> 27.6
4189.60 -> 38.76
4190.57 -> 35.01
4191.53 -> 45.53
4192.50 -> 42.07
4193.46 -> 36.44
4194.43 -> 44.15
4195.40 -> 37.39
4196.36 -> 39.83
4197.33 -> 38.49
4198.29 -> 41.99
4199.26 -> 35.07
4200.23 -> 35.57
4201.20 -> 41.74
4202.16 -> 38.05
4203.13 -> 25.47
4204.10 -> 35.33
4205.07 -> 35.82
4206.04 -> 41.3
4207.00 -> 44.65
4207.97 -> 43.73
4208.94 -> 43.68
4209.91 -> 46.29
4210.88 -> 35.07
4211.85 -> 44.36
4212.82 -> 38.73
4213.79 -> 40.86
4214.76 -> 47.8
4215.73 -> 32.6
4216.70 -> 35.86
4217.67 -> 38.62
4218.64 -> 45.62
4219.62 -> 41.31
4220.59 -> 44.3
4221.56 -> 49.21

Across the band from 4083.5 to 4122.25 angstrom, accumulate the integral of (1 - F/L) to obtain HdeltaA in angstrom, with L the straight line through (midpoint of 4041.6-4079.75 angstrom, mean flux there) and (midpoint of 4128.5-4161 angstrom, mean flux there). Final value -2.8 angstrom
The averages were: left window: 35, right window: 38.3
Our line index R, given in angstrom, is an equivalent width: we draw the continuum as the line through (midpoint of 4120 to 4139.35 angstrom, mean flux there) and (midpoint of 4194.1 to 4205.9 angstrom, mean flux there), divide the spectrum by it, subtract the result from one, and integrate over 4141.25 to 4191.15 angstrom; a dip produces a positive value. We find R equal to 3.0 angstrom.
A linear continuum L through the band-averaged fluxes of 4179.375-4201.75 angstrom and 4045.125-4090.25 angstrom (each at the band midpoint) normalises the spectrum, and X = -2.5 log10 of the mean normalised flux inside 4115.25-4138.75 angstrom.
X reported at -0.14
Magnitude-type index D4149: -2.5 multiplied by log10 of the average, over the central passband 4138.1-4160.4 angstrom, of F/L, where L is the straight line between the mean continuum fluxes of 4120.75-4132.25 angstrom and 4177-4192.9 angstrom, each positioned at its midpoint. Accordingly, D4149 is 0.07 mag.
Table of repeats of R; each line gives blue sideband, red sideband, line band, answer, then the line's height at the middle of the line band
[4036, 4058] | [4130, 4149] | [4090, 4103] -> -0.7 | 37.3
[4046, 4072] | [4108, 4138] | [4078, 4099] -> -0.9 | 38.3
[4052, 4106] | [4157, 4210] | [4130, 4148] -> -0.9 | 37.3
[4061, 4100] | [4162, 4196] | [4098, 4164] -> -2.3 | 37.2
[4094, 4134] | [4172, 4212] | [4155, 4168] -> 0.4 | 38.3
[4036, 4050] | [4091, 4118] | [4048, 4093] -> 0.2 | 37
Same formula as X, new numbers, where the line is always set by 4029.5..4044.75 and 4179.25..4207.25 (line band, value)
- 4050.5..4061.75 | -0.02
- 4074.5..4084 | 0.06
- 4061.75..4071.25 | 0.14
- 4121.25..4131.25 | -0.17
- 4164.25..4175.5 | -0.03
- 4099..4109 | 0.15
